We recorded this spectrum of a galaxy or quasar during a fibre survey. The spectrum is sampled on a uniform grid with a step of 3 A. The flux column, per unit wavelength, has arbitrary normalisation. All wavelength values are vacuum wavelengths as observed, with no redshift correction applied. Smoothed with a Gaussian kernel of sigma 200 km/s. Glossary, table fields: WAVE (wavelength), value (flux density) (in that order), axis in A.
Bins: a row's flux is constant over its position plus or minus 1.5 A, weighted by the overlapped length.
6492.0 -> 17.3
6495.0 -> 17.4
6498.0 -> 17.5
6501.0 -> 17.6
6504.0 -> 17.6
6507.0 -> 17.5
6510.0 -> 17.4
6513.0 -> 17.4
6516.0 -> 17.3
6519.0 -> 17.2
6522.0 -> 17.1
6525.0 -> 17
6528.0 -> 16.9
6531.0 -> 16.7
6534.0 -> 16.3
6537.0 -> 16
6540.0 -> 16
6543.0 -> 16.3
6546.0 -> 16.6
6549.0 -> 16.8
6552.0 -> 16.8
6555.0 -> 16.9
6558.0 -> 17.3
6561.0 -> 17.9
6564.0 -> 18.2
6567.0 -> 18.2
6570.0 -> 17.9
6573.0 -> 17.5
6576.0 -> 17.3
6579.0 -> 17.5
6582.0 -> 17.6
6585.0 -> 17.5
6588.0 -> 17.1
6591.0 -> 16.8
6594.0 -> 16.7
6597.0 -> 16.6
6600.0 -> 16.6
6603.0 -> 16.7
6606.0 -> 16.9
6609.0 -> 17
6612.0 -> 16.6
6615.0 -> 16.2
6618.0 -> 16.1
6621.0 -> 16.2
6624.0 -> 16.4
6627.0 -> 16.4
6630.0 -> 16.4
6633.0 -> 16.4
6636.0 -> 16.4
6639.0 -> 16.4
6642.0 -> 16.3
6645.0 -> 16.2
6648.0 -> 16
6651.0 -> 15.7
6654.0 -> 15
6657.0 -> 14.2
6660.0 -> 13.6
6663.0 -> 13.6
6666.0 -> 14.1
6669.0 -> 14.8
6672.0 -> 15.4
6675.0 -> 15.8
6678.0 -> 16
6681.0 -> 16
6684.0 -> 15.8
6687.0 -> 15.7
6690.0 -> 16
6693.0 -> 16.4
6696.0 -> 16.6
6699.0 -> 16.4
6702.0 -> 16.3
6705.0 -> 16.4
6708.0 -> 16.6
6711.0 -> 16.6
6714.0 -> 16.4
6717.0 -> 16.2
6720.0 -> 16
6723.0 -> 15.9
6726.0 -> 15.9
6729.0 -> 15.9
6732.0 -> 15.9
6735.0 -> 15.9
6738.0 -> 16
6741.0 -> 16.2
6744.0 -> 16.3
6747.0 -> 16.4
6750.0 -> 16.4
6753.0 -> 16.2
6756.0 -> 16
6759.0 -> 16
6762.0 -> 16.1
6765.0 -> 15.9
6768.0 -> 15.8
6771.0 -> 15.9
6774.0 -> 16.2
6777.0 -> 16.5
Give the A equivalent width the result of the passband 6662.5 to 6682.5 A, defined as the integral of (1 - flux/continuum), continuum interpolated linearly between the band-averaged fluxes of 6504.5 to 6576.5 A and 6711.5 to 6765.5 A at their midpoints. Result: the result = 1.5 A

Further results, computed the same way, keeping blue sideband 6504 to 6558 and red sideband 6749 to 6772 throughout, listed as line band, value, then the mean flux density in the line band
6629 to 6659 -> 1.10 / 15.9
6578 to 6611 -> -0.69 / 17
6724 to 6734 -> 0.15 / 15.9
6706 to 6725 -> -0.09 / 16.3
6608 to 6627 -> 0.18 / 16.4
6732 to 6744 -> 0.05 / 16.1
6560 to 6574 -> -1.02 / 18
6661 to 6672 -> 1.39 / 14.3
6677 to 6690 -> 0.34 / 15.9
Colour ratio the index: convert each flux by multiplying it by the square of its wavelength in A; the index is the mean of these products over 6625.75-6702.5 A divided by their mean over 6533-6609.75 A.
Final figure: 0.9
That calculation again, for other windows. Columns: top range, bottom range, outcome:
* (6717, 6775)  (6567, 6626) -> 0.99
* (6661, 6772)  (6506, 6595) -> 0.98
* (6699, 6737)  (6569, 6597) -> 0.98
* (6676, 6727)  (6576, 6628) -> 0.99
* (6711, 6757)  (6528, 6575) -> 1.00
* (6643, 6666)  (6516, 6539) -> 0.92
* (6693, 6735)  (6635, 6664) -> 1.08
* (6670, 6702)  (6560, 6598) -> 0.95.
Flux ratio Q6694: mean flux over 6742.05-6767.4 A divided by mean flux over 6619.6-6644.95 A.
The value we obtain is 0.99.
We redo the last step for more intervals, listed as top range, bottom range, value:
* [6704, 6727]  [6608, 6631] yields 0.99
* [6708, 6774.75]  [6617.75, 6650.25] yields 0.99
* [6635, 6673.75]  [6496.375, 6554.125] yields 0.90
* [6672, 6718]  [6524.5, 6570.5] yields 0.95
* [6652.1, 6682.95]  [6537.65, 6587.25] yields 0.86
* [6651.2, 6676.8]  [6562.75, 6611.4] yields 0.85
